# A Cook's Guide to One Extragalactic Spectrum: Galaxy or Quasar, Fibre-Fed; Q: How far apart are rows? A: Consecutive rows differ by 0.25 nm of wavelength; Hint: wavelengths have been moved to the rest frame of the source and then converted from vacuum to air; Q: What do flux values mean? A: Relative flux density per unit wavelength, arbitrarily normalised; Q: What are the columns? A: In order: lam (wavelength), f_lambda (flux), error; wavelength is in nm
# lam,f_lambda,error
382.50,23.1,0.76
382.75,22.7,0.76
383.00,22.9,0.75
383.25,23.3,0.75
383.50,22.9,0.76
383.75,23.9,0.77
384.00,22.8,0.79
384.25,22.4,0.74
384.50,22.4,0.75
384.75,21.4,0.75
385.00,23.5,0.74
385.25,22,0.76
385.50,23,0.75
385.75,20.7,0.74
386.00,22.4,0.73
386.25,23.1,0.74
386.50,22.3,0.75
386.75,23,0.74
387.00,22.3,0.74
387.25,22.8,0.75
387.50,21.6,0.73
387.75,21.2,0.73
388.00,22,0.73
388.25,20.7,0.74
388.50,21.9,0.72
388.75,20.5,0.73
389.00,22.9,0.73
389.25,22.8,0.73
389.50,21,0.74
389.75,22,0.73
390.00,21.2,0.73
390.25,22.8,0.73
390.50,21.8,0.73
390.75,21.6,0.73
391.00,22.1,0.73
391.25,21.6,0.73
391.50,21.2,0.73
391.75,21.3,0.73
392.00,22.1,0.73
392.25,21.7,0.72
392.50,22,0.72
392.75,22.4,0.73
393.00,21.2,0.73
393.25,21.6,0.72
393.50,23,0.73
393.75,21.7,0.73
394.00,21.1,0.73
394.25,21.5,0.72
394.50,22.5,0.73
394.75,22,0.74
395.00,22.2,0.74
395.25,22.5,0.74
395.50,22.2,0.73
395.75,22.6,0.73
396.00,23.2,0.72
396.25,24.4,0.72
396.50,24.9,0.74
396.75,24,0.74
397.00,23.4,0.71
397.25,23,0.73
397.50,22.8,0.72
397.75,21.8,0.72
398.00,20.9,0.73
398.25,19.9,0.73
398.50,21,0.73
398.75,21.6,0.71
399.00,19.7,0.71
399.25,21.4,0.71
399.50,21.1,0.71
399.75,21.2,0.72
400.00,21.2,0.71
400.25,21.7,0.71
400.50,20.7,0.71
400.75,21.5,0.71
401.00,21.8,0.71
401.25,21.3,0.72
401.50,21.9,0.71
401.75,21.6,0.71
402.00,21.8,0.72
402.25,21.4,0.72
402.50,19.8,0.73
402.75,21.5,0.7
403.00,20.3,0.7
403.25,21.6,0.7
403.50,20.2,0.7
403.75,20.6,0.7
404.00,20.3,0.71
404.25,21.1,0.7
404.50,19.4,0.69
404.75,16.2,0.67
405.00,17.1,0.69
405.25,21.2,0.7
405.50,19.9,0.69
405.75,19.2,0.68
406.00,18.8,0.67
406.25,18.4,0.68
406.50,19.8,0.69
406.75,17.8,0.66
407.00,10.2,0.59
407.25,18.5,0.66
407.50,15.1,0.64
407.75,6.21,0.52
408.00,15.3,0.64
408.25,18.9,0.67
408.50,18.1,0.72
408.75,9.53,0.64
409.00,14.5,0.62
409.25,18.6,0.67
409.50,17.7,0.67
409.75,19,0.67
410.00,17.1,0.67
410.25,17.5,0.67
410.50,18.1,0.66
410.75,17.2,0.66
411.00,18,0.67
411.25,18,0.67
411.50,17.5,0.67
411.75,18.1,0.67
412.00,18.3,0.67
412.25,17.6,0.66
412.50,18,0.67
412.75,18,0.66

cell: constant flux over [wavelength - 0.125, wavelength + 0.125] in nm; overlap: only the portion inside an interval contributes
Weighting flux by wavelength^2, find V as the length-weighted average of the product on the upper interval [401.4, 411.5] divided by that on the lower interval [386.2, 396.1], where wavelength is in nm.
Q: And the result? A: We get 0.89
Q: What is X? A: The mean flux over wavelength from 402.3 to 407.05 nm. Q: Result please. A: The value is 19.3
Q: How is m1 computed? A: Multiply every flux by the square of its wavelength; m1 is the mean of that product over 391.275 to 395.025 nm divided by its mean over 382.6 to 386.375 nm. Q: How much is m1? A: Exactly 1.0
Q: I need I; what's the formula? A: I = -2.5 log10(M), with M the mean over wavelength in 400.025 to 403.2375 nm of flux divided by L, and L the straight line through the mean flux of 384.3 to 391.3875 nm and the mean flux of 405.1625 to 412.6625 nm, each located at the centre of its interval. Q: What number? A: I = -0.14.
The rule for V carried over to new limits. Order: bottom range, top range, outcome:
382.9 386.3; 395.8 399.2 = 1.06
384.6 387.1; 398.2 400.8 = 1.01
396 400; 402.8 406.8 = 0.92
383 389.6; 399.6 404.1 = 1.03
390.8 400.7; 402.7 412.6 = 0.86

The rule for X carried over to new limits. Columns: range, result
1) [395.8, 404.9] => 21.4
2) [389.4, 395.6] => 21.9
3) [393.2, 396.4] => 22.4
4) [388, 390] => 21.7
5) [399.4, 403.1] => 21.3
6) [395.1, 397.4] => 23.3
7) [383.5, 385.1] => 22.7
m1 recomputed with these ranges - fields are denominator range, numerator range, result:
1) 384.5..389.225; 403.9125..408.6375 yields 0.87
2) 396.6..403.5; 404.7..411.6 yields 0.82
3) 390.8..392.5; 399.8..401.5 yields 1.03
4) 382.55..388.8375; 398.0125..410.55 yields 0.93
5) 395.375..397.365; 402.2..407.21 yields 0.85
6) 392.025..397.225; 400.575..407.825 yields 0.89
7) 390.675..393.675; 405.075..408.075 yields 0.82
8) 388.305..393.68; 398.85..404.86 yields 1.01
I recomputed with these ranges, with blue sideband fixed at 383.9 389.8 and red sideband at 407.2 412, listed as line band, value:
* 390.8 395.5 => -0.07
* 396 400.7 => -0.14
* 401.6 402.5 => -0.16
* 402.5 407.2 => -0.08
